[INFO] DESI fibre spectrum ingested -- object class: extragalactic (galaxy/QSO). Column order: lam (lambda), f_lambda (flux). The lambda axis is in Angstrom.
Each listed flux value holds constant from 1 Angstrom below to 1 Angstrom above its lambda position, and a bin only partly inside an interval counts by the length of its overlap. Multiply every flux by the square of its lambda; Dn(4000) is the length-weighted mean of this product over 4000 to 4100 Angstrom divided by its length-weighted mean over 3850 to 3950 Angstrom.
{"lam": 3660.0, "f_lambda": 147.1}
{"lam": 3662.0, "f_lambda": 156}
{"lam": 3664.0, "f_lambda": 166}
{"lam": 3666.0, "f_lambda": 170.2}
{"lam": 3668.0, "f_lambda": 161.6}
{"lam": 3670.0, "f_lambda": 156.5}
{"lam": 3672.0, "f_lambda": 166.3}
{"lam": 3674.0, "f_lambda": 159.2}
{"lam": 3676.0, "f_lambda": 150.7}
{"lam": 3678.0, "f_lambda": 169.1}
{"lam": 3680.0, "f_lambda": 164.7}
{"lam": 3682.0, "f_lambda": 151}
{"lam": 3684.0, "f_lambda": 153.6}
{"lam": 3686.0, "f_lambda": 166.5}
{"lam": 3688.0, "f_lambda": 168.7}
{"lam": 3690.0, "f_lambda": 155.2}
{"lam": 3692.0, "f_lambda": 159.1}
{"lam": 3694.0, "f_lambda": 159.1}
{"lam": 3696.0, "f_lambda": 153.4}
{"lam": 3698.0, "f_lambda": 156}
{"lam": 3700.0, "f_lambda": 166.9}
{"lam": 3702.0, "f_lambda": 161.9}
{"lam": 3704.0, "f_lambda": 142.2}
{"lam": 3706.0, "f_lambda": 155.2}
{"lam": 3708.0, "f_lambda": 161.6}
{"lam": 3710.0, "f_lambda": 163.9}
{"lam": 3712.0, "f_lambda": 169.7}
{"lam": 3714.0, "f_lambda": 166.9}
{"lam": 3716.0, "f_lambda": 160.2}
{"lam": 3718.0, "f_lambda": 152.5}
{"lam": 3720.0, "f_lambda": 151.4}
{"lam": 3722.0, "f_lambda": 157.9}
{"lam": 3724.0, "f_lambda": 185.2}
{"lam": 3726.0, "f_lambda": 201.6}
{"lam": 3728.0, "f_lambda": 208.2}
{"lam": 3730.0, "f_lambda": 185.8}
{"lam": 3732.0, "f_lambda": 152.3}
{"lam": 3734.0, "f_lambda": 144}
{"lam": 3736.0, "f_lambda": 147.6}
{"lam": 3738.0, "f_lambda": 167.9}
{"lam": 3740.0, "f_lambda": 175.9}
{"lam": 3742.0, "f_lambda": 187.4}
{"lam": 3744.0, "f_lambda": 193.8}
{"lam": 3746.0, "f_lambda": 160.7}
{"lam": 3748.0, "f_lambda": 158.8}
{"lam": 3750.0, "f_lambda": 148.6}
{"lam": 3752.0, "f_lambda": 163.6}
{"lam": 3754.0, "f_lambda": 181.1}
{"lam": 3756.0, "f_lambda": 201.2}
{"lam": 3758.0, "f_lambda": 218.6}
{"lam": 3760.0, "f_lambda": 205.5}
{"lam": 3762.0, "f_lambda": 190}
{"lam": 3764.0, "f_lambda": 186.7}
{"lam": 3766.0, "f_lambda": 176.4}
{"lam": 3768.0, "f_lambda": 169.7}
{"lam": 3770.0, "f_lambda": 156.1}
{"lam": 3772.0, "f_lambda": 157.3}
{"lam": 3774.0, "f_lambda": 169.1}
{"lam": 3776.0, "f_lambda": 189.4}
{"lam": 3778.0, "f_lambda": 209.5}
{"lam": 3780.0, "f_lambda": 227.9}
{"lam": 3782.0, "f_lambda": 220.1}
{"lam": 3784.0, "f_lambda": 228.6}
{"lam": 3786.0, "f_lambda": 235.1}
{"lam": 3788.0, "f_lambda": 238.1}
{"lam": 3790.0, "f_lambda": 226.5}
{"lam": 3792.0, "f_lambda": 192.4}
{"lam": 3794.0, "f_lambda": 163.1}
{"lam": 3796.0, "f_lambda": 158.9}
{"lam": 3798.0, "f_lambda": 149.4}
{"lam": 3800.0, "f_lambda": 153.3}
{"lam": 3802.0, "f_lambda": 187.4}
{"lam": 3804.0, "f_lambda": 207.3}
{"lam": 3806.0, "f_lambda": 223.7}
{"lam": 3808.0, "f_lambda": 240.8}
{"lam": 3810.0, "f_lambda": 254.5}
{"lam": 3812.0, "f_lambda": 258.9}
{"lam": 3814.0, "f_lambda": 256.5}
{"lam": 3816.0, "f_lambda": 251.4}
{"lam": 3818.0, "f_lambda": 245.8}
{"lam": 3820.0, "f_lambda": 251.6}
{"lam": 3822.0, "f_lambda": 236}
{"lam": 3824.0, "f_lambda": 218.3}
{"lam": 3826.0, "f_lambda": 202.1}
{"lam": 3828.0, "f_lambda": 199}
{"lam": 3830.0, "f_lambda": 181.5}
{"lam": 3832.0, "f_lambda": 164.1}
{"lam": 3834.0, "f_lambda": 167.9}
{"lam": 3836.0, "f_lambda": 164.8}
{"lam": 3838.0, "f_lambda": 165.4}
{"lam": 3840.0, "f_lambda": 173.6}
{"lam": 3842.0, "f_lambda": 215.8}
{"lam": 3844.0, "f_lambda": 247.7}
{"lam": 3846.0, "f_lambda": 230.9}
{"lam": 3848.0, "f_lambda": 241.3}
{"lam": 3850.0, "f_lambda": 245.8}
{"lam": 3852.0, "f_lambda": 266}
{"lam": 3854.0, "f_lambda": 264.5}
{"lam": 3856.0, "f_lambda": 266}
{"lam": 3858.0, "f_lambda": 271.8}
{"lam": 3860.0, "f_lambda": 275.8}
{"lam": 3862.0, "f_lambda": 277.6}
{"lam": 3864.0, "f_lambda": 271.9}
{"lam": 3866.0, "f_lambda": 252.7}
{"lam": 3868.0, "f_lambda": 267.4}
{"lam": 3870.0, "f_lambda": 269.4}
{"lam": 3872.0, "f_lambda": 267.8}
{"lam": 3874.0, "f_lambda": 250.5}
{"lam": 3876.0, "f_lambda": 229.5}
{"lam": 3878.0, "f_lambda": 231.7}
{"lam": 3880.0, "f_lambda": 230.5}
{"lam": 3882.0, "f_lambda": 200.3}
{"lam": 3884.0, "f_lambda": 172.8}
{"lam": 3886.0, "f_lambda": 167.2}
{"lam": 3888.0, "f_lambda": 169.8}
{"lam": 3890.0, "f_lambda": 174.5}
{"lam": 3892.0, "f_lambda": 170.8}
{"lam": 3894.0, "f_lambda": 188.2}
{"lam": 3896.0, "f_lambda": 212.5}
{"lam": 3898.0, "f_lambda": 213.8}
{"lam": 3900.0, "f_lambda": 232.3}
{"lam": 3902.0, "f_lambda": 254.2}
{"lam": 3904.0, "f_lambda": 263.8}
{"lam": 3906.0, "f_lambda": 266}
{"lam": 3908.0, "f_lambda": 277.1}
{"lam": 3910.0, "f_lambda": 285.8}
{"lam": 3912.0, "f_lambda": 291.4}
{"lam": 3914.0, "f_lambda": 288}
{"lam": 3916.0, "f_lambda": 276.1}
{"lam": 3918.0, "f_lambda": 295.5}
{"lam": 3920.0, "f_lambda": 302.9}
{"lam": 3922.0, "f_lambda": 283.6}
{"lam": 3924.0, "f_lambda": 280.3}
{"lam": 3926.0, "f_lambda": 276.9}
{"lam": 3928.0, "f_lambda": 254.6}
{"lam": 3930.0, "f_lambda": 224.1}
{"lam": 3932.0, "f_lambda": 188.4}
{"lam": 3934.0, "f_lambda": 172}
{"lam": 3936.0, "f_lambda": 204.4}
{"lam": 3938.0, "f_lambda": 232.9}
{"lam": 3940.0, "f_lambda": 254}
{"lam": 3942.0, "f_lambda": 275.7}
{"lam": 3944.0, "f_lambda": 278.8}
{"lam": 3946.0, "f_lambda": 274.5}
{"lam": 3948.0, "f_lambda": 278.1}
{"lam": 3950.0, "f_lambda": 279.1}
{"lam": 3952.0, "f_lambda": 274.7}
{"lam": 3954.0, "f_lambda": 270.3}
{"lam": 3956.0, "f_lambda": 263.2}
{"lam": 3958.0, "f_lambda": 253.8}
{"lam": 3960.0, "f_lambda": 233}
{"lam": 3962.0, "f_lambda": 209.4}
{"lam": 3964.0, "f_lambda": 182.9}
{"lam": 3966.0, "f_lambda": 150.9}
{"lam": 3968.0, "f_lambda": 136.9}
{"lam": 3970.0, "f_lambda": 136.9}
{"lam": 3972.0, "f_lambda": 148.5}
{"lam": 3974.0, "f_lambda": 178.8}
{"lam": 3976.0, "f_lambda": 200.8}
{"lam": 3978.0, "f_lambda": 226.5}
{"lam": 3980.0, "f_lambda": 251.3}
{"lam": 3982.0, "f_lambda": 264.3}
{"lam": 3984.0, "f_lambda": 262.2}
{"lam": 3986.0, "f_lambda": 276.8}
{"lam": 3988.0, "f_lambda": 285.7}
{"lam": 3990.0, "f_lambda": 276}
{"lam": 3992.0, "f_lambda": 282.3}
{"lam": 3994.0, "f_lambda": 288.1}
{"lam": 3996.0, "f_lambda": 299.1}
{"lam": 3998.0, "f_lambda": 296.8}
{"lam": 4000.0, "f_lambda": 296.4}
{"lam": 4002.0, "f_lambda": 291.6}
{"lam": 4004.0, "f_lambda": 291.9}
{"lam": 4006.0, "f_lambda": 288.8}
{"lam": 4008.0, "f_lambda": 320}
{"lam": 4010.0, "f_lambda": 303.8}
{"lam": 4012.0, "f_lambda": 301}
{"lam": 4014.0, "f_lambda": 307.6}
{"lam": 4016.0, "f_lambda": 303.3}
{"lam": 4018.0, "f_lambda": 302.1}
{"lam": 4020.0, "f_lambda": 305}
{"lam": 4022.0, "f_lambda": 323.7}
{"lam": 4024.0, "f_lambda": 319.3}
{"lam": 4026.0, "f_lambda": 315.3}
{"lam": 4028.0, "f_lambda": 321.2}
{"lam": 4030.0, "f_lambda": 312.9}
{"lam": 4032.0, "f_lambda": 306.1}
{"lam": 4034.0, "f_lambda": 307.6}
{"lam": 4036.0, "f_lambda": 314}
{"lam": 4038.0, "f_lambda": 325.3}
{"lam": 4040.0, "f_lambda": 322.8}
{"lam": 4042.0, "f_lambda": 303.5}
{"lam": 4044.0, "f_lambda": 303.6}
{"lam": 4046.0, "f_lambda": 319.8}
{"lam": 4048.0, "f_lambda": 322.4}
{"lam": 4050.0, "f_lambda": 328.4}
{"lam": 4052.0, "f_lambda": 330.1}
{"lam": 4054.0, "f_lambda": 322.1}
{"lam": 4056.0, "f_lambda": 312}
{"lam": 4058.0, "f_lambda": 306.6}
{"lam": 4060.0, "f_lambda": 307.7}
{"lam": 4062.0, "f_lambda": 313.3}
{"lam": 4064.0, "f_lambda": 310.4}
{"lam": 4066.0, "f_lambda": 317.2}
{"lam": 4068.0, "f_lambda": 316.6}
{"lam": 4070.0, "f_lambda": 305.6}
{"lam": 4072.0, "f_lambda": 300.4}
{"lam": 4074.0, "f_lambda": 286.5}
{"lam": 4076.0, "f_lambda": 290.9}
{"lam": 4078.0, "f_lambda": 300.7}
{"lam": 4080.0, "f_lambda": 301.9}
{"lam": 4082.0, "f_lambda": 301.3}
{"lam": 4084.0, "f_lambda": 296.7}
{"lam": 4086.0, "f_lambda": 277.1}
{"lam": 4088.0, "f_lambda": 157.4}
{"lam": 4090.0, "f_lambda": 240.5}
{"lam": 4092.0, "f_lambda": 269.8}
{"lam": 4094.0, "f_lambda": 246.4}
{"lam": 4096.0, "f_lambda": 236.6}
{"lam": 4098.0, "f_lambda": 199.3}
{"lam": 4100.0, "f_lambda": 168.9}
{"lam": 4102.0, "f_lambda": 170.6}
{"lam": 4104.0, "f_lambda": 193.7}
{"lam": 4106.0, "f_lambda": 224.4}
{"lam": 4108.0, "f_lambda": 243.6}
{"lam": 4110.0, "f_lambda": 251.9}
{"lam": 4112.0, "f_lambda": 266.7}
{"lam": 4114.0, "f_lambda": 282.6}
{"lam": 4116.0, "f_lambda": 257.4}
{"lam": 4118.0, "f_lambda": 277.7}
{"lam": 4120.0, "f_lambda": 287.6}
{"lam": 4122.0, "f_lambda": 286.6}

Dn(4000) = 1.3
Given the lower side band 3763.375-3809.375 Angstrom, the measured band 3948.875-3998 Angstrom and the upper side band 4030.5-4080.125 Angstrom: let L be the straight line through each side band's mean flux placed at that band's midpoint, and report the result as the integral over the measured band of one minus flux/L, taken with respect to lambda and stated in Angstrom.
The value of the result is 7.1 Angstrom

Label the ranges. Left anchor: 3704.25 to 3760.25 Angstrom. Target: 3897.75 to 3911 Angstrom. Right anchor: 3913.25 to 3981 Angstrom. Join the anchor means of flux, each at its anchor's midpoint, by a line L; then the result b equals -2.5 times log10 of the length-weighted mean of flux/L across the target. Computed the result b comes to -0.16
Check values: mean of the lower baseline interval 172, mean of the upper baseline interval 236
